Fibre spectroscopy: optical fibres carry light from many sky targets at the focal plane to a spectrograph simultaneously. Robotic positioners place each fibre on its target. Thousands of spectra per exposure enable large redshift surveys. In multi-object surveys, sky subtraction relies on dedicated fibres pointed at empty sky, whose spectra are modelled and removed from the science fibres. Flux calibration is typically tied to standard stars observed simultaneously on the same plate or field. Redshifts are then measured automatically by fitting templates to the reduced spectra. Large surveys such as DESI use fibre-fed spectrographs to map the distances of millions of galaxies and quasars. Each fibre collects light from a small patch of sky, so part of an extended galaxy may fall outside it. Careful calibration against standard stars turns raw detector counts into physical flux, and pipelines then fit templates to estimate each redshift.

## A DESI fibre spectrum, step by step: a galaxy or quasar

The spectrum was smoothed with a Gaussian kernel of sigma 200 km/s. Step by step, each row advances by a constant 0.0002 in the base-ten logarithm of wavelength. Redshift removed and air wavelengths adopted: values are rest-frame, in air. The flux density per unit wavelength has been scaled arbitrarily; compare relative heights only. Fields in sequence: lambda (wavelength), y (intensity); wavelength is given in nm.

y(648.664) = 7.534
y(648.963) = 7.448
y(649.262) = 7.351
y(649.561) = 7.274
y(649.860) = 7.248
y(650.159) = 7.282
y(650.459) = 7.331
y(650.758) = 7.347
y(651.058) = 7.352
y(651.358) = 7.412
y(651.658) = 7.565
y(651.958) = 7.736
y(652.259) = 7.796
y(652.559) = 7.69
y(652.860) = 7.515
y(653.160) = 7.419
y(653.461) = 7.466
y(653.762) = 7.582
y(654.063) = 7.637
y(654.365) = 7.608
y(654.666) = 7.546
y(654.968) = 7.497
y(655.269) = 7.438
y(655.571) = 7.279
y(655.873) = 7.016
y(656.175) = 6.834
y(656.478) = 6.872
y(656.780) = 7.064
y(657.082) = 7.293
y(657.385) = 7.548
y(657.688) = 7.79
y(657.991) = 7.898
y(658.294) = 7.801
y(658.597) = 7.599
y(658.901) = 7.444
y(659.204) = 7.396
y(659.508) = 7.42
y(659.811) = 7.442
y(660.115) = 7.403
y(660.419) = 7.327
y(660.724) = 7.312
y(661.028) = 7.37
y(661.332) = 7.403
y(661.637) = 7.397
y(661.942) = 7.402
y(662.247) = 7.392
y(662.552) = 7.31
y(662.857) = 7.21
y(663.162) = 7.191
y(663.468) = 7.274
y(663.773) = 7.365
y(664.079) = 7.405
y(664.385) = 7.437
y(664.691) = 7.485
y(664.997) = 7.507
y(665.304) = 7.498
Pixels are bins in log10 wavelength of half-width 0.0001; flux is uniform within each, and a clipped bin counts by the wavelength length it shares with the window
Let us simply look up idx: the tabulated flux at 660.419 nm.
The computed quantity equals 7.327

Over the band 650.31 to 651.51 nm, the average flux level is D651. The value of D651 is 7.36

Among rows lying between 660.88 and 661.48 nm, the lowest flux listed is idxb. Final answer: 7.37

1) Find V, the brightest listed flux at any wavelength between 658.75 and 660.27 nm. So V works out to 7.444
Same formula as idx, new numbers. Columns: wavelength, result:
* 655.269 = 7.438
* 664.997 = 7.507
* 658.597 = 7.599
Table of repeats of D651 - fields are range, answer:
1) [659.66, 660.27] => 7.42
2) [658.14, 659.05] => 7.61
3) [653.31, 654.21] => 7.56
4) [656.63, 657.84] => 7.42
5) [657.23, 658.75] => 7.72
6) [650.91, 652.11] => 7.51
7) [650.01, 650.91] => 7.32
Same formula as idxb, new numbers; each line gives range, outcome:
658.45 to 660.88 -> 7.312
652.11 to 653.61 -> 7.419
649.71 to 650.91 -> 7.248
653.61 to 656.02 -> 7.016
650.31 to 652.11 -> 7.331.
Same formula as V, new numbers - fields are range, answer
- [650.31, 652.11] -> 7.736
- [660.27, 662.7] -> 7.403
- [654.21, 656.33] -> 7.608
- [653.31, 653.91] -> 7.582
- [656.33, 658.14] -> 7.898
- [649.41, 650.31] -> 7.282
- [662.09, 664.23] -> 7.405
